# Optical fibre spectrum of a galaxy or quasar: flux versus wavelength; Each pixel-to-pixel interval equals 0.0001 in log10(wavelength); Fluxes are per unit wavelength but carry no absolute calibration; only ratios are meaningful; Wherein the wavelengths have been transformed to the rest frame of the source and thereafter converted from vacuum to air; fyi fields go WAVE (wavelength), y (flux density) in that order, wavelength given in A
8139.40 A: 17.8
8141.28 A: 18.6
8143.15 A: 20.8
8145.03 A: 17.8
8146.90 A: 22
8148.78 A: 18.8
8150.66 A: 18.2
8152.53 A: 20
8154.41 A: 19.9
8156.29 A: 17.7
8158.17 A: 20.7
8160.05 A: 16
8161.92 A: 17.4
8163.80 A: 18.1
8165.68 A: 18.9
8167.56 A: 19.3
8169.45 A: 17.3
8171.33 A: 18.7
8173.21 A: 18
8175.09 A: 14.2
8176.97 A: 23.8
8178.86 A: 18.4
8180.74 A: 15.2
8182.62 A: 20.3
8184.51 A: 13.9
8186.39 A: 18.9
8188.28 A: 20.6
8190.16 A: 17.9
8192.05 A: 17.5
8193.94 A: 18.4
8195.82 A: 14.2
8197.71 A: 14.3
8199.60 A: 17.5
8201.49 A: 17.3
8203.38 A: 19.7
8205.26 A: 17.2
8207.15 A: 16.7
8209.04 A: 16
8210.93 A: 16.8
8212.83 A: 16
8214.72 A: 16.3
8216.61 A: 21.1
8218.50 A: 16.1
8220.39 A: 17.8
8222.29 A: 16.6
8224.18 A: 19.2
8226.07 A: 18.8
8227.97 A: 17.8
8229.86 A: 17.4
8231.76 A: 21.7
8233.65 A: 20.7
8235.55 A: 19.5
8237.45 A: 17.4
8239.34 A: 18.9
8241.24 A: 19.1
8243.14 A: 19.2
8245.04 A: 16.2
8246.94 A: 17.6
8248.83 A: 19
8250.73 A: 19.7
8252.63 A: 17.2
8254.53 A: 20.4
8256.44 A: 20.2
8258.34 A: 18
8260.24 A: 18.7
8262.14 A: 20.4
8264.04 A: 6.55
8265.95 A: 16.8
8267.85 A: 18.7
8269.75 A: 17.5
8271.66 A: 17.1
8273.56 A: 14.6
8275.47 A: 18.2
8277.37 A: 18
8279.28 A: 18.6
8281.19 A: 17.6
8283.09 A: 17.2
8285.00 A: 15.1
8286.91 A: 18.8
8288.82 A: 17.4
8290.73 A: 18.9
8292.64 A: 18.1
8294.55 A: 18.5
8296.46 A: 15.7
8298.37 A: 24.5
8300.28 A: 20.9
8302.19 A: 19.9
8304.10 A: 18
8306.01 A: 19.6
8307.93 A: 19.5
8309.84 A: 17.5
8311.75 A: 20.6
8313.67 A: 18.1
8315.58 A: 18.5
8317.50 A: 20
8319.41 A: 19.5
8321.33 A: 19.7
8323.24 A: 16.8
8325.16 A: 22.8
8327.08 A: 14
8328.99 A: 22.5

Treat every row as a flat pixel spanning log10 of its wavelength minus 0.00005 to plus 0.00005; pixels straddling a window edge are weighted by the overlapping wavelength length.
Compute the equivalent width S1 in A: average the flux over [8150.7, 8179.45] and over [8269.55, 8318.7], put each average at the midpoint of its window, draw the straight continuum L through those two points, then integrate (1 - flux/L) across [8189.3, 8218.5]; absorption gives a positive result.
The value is 2.24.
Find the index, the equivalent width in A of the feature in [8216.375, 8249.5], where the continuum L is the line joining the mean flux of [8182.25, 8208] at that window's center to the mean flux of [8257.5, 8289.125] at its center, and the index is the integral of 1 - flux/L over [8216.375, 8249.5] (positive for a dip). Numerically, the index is -2.5 A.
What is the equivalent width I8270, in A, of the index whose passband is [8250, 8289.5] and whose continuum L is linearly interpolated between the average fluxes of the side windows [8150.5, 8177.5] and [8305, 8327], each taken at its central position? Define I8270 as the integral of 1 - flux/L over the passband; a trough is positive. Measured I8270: 3.1 A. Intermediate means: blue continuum 18.5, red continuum 19.1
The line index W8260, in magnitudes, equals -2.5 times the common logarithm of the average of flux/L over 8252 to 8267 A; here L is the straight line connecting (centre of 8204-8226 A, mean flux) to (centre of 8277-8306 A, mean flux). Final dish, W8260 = 0.05 mag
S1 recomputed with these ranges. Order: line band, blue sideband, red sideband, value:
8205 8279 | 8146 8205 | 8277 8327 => 2.5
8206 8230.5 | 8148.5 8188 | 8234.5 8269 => 0.9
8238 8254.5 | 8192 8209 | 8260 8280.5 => -1.6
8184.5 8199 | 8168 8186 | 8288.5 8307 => 0.7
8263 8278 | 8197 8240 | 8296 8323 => 2.3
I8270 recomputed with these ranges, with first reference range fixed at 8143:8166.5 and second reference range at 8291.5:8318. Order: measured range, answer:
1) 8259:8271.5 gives 1.7 A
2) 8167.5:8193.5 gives 1.1 A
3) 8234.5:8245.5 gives 0.3 A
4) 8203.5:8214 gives 1.2 A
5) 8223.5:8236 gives -0.2 A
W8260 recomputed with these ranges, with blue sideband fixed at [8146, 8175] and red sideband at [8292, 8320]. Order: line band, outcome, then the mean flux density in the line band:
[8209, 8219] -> 0.10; 17.2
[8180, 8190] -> 0.05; 17.8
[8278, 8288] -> 0.10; 17.5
